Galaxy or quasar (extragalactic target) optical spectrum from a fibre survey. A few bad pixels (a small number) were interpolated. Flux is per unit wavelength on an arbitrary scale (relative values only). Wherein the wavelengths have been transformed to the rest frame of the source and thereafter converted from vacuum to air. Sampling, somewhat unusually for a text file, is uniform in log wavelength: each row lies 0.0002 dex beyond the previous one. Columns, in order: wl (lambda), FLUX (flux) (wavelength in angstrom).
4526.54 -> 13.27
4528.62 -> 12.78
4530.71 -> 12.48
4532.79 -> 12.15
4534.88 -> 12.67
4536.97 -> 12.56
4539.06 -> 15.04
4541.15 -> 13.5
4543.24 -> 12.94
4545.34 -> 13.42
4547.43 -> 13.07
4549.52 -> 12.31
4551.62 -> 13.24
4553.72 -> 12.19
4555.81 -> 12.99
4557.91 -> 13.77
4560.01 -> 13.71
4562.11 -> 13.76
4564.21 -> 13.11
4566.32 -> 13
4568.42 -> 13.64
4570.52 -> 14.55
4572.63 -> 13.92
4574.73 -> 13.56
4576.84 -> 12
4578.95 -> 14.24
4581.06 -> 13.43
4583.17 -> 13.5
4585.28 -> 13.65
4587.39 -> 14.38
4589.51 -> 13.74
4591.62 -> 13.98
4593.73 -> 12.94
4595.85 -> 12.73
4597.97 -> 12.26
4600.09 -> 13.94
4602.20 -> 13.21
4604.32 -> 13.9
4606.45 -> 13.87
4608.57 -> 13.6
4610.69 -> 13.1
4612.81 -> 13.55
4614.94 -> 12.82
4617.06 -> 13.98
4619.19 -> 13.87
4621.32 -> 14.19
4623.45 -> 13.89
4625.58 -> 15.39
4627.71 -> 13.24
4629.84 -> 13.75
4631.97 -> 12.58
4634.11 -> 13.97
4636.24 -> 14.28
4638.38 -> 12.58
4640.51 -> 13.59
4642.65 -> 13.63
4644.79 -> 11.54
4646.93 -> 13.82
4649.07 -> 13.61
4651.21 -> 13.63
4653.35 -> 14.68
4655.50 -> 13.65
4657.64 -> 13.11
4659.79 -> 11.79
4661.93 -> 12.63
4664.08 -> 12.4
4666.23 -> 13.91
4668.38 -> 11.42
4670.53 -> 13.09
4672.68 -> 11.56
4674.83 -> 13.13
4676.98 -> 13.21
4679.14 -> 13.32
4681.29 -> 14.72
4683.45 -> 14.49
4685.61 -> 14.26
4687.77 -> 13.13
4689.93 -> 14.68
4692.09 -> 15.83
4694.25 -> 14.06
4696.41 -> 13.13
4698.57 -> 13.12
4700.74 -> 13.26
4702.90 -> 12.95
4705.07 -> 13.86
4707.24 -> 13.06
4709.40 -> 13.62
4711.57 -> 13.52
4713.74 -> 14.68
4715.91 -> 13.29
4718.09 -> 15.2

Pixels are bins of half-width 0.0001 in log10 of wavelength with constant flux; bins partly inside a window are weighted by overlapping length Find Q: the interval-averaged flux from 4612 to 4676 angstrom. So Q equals 13.3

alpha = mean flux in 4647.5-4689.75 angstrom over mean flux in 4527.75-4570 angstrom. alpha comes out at 1.0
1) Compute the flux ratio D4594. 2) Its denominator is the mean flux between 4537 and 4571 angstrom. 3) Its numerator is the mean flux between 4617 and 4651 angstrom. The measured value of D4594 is 1.0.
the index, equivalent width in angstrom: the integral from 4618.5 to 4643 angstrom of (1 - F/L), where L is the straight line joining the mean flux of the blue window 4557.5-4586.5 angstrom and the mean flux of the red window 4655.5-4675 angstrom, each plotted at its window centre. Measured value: -1.5 angstrom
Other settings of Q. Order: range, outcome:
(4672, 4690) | 13.6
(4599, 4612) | 13.6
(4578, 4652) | 13.6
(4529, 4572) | 13.2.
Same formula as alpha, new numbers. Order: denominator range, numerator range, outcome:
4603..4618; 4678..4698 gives 1.05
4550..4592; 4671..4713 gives 1.01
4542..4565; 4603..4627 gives 1.05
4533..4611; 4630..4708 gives 1.00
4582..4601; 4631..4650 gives 0.99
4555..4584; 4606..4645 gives 1.01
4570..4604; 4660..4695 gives 1.00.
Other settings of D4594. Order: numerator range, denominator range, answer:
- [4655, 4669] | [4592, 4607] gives 0.96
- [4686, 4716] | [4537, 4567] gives 1.04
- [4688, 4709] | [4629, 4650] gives 1.03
